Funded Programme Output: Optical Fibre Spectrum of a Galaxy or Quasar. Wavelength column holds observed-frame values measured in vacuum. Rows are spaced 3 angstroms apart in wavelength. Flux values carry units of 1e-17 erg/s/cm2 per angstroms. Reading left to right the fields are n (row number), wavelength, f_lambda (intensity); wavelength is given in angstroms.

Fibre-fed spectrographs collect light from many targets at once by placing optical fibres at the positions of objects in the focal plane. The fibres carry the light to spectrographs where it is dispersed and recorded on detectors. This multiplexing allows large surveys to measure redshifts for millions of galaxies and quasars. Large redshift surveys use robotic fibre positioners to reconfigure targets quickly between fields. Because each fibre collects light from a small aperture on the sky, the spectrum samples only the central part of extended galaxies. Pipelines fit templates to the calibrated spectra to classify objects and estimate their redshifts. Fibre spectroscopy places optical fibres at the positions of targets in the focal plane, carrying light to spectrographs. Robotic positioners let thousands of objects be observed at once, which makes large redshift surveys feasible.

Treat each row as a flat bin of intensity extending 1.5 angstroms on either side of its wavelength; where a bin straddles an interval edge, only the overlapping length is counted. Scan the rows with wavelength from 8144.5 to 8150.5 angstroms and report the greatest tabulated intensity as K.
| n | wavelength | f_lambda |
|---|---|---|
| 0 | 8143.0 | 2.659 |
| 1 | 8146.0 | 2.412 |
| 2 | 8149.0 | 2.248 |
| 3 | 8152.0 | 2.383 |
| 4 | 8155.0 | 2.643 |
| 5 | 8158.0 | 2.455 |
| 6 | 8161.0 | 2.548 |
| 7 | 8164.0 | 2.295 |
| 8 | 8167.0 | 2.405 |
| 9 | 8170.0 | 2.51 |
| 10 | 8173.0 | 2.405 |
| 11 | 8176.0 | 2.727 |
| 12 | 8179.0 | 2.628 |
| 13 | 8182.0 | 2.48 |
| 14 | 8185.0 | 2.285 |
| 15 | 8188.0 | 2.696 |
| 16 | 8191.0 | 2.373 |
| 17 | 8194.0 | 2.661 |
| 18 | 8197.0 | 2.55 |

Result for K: 2.412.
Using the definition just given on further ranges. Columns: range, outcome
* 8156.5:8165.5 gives 2.548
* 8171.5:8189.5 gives 2.727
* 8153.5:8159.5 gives 2.643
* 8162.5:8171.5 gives 2.51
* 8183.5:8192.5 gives 2.696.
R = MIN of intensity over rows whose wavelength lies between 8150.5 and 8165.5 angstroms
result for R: 2.295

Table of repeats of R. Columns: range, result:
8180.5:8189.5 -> 2.285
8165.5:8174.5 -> 2.405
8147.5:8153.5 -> 2.248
